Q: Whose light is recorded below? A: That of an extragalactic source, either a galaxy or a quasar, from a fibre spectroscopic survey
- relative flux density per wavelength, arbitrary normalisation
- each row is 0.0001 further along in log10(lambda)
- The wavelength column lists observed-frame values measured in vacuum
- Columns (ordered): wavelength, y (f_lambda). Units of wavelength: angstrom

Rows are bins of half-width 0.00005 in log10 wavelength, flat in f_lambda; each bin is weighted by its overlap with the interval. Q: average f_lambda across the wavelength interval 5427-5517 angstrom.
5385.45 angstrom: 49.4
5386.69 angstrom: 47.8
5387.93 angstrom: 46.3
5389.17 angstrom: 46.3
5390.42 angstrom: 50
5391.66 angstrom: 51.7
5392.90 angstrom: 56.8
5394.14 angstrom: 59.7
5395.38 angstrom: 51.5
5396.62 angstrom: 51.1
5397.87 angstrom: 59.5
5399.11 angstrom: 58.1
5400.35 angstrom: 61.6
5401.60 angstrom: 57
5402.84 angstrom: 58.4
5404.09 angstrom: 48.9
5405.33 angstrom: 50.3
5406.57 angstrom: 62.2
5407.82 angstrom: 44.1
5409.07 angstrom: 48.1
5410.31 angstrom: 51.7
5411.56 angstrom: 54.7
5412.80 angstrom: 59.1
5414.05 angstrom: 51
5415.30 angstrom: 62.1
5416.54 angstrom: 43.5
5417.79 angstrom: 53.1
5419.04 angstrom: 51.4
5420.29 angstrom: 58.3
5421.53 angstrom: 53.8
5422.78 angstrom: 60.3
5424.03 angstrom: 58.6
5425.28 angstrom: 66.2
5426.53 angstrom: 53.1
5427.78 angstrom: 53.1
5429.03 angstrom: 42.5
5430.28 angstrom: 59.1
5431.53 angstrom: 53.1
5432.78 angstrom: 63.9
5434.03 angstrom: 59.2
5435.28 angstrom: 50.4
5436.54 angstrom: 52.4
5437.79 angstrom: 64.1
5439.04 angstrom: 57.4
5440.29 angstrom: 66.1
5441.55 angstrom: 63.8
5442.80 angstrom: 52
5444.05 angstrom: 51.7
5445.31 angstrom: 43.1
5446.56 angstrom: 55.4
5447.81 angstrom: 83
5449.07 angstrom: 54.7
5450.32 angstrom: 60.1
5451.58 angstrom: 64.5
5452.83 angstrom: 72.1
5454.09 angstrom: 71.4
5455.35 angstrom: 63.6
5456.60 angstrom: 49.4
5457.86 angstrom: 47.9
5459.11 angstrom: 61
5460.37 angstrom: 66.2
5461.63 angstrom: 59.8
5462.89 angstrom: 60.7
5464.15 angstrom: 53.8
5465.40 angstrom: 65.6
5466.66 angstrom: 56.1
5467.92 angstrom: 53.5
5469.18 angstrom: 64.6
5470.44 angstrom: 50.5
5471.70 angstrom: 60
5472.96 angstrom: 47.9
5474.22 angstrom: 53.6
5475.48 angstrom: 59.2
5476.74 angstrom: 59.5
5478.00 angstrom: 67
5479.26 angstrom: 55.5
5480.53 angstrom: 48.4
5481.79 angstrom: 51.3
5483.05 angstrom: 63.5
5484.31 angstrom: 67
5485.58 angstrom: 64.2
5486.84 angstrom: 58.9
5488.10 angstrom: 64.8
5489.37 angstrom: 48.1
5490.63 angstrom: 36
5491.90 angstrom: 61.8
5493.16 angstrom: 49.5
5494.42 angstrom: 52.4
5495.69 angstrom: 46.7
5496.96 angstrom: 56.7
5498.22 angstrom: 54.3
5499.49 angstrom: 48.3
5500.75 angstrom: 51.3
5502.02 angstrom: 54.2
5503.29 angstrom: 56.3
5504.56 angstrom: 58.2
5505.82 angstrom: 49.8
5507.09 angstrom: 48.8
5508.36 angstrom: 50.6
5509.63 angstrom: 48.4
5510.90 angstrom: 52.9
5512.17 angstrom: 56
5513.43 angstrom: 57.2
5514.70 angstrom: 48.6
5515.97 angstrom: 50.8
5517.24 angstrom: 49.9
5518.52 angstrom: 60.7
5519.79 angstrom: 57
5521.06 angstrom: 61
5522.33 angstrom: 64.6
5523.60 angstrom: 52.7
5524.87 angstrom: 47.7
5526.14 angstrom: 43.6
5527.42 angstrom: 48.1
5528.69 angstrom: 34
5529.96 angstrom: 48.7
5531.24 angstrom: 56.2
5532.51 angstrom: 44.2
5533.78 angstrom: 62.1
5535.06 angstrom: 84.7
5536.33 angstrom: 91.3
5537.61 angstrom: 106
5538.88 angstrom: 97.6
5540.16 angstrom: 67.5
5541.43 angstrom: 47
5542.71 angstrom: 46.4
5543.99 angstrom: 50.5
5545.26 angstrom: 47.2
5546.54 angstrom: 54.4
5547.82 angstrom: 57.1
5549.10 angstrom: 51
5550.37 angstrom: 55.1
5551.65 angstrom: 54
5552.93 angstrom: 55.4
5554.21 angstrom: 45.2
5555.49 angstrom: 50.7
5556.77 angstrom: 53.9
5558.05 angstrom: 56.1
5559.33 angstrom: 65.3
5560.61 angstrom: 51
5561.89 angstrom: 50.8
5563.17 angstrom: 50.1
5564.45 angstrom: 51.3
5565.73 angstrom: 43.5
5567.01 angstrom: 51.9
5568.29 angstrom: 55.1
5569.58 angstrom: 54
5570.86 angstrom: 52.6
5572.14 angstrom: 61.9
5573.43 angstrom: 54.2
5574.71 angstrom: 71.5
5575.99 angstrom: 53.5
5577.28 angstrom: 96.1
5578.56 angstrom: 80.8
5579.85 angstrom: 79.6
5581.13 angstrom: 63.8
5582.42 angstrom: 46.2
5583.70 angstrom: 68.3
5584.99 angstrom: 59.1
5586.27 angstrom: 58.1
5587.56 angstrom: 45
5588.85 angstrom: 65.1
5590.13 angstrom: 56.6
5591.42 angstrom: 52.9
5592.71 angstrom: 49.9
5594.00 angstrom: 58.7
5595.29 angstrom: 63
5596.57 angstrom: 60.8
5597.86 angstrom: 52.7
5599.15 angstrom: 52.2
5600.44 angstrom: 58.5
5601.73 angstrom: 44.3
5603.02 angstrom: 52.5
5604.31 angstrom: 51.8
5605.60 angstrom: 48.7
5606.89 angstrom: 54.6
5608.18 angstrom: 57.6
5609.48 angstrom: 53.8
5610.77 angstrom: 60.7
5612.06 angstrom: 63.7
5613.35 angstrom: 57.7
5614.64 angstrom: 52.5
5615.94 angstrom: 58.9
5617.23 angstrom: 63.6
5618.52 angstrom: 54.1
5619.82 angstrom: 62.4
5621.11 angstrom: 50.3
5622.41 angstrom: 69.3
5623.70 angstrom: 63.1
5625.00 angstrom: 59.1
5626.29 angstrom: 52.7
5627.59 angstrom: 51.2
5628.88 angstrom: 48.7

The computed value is 56.3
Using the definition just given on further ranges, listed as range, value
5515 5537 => 56.2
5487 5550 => 55.8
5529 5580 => 59.8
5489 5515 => 51.8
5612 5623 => 58.9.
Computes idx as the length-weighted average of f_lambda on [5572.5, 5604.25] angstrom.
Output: 60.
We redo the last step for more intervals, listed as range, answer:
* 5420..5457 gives 58.6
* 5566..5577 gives 57.7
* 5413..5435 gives 55.4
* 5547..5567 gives 52.7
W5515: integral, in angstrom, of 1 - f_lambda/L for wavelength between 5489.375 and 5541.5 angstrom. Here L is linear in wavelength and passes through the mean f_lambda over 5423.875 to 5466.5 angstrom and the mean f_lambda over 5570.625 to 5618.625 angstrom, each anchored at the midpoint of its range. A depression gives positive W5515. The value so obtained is 2.1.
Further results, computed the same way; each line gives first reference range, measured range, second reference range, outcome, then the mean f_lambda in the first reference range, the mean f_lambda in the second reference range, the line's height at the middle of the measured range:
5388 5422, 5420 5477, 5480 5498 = -4.0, 53.7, 55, 54.4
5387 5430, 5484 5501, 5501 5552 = 0.6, 53.9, 56.8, 56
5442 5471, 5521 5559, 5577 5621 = 0.7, 59.2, 58.5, 58.8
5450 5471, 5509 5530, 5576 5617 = 2.7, 60.1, 58.8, 59.5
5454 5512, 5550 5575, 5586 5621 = 0.8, 55.7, 55.8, 55.8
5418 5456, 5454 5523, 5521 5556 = 2.9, 58.6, 58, 58.3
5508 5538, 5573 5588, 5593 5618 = -2.3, 57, 56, 56.3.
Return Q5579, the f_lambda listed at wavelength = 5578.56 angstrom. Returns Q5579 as 80.8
